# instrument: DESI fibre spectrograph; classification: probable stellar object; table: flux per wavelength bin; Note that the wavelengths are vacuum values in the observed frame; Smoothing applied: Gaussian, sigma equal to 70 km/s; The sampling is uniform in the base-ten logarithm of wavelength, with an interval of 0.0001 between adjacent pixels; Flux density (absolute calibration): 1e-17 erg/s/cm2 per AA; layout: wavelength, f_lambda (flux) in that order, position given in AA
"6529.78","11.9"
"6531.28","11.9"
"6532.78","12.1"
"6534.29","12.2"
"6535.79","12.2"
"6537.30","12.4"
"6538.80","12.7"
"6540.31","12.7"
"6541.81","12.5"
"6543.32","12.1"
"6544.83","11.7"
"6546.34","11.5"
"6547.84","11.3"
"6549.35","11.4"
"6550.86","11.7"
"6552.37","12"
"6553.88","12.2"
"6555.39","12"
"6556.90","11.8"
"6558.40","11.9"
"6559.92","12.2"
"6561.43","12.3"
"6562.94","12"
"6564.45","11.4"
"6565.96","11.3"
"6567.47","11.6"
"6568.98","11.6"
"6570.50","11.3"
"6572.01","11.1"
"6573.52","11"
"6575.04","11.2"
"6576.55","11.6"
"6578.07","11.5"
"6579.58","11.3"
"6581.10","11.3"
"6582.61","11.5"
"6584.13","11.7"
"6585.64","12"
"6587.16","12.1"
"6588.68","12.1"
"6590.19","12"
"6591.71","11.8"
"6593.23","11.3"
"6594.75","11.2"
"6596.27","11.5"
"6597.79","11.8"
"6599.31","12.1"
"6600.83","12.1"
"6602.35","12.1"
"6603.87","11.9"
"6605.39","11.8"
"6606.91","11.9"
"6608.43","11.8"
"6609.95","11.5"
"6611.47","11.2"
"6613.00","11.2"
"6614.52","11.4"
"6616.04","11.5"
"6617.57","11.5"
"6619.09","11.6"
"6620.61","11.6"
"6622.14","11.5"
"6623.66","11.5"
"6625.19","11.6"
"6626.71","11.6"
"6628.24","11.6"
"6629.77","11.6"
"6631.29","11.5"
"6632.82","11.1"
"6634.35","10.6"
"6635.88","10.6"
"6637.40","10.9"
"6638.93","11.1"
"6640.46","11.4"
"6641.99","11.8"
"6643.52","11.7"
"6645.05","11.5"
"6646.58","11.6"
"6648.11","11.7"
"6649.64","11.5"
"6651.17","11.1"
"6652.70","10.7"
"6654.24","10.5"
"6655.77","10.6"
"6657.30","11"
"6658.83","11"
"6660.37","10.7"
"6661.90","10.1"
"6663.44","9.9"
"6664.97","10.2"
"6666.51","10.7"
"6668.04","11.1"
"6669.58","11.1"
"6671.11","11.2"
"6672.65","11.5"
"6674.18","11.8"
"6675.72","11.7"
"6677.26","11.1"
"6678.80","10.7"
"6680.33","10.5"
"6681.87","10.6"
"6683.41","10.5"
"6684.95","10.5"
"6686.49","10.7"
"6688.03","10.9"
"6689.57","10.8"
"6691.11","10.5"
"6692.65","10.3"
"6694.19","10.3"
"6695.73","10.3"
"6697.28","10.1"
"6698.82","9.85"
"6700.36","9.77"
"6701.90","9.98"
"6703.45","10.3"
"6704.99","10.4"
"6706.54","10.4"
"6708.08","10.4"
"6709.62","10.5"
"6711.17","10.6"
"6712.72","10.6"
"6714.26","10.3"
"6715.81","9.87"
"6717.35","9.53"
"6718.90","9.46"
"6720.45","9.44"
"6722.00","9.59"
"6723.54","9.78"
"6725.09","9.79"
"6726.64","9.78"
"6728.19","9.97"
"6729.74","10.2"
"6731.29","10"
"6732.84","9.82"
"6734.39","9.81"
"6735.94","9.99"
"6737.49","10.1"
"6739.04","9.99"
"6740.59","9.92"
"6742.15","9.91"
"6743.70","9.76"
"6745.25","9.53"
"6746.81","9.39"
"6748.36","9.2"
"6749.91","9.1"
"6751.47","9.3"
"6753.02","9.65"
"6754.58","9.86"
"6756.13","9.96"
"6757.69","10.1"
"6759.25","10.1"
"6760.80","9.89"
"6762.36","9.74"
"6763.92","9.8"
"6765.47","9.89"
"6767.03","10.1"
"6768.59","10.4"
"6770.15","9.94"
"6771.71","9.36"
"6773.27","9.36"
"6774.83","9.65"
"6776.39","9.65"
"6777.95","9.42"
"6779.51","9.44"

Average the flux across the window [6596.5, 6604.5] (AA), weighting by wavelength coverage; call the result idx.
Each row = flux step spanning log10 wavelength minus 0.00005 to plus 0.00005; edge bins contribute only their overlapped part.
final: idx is 12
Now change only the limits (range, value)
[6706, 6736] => 9.99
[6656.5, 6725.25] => 10.5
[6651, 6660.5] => 10.8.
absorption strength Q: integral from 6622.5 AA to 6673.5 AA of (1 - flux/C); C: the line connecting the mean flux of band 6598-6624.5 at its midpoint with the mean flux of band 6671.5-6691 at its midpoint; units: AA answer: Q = 0.8 AA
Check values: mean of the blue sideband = 11.7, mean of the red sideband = 10.9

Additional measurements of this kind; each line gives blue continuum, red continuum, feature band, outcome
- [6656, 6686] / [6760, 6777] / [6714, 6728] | 0.8 AA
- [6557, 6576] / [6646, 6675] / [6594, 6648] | -1.4 AA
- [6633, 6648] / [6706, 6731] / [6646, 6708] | -0.1 AA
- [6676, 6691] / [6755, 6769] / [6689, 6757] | 2.6 AA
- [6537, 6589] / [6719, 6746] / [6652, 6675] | -0.4 AA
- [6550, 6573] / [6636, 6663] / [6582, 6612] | -0.8 AA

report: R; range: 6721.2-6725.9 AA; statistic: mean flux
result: 9.72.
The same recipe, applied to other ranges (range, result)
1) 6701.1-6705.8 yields 10.2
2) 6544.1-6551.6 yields 11.5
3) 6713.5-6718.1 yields 9.91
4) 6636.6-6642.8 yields 11.3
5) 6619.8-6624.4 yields 11.5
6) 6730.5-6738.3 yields 9.95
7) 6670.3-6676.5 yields 11.6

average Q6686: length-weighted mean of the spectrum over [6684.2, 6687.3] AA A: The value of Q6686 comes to 10.6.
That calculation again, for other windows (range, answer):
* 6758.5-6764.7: 9.89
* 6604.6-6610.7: 11.8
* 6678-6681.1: 10.6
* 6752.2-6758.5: 9.88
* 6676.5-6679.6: 10.9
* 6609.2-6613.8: 11.3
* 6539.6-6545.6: 12.2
